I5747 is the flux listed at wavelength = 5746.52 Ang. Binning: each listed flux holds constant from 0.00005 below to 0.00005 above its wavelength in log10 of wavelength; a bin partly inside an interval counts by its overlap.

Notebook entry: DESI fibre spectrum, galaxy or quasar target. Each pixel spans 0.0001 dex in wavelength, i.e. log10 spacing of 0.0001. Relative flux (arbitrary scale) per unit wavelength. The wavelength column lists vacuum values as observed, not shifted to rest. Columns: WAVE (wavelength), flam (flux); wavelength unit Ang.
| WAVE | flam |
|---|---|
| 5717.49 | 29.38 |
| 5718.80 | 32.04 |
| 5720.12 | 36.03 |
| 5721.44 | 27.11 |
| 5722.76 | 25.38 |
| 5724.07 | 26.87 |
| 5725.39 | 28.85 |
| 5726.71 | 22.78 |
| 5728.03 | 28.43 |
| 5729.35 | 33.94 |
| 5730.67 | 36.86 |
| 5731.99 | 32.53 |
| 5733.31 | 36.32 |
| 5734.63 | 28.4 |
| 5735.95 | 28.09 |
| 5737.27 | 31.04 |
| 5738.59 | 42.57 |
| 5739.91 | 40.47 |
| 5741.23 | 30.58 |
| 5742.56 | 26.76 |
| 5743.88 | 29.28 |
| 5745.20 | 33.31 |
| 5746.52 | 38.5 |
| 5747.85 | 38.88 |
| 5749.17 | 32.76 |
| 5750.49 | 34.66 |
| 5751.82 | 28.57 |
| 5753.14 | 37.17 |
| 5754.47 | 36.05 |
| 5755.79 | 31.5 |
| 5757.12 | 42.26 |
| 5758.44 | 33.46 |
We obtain 38.5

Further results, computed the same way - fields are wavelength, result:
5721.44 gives 27.11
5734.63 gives 28.4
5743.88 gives 29.28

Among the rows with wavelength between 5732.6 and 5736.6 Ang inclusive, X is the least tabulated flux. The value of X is 28.09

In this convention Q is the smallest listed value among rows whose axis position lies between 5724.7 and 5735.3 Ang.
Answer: 22.78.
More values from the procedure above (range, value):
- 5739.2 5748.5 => 26.76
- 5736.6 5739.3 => 31.04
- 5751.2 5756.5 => 28.57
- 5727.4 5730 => 28.43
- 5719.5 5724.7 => 25.38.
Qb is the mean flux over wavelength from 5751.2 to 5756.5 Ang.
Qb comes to 33.4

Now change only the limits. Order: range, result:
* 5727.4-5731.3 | 33.1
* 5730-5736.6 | 32.4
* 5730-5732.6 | 34.7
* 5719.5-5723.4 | 29.4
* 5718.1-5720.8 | 33.9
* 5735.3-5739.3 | 34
